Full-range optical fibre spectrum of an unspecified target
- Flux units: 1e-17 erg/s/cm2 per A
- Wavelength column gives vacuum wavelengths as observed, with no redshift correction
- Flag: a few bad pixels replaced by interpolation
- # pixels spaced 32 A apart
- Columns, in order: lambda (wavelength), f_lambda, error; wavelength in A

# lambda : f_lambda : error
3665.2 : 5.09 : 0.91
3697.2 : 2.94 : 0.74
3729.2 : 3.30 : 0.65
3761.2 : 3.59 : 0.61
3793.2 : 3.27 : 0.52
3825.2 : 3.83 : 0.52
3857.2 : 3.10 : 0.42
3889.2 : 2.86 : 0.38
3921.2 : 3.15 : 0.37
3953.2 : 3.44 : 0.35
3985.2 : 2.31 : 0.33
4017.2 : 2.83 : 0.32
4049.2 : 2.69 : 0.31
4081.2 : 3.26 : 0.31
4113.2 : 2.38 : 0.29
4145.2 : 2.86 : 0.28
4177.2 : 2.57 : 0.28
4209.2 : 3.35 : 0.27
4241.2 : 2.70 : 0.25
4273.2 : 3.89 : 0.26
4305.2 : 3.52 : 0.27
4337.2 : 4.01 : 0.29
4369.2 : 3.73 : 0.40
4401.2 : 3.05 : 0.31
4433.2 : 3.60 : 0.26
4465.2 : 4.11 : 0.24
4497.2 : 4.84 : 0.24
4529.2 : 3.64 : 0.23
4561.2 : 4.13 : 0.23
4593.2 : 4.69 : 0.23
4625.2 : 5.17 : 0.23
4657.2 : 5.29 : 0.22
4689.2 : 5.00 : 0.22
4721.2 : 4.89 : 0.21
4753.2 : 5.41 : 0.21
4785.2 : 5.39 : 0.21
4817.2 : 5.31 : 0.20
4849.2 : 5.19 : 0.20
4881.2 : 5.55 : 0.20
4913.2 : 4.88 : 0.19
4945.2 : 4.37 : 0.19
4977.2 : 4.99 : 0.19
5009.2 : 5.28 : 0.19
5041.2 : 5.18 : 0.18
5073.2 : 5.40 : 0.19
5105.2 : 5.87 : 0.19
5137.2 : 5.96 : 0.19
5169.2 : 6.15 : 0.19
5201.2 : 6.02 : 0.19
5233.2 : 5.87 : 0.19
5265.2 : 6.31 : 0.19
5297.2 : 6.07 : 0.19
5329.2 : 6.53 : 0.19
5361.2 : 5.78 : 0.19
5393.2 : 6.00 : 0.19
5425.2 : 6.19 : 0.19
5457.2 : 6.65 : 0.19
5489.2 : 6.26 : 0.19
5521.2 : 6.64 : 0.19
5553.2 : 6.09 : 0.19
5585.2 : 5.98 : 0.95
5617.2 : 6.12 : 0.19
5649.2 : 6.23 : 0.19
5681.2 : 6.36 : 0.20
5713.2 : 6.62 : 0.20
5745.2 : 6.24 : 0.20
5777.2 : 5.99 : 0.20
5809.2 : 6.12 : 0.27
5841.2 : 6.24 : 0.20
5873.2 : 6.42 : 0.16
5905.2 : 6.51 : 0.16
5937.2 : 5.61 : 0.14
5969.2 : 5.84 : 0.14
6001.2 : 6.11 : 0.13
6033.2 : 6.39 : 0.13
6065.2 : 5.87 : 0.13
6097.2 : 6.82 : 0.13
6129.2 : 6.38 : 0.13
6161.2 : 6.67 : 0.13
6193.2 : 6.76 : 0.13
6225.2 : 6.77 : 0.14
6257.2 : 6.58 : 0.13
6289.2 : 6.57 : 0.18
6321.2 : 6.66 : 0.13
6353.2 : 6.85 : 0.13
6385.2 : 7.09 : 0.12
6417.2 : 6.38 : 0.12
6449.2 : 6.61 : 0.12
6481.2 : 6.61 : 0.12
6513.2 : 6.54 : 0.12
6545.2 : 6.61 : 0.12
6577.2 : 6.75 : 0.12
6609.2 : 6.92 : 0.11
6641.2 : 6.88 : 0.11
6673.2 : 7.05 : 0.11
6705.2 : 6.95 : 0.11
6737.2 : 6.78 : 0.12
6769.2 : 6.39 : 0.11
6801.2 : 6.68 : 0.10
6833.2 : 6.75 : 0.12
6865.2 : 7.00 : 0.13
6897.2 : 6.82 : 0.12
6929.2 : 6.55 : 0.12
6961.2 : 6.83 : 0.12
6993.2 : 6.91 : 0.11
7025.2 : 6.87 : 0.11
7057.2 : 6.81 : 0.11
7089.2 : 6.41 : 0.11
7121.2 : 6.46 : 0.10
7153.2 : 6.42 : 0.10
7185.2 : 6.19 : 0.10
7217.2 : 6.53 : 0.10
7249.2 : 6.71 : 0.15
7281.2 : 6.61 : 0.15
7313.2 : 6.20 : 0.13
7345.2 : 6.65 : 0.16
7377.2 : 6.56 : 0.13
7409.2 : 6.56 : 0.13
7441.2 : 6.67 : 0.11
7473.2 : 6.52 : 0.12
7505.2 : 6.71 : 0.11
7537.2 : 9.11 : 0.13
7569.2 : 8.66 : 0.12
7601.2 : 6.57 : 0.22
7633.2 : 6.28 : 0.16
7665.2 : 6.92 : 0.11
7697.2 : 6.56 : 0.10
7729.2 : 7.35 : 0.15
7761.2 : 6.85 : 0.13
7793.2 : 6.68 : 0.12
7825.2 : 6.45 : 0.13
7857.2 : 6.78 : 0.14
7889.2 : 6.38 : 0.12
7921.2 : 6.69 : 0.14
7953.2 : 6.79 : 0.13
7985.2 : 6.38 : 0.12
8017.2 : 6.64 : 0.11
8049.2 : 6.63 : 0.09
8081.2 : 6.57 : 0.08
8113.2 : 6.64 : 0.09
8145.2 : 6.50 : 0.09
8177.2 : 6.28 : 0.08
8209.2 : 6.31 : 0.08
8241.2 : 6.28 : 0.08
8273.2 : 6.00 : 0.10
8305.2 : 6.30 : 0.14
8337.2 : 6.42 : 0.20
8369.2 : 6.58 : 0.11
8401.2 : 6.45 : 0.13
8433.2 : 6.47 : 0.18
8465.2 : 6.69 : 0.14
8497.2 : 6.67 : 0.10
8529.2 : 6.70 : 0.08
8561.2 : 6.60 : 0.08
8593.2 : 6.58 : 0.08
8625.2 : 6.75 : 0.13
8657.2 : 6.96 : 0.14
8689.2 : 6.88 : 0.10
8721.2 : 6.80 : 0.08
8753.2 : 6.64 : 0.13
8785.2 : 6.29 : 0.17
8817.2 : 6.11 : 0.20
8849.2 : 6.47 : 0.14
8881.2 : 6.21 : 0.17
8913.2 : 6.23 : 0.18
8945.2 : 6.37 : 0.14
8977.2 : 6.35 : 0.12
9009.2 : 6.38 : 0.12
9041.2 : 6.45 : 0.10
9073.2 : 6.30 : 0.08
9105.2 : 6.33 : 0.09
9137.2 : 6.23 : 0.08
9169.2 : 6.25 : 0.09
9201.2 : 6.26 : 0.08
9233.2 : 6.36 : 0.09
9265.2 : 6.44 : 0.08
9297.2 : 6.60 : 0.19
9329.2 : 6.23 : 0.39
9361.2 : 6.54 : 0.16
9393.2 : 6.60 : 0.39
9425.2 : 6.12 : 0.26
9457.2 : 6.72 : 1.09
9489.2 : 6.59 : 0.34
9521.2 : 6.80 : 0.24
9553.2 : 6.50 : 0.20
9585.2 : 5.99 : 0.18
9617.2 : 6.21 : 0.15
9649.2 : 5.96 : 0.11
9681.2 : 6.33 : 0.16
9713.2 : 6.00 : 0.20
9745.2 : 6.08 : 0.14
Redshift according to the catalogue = 0.150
